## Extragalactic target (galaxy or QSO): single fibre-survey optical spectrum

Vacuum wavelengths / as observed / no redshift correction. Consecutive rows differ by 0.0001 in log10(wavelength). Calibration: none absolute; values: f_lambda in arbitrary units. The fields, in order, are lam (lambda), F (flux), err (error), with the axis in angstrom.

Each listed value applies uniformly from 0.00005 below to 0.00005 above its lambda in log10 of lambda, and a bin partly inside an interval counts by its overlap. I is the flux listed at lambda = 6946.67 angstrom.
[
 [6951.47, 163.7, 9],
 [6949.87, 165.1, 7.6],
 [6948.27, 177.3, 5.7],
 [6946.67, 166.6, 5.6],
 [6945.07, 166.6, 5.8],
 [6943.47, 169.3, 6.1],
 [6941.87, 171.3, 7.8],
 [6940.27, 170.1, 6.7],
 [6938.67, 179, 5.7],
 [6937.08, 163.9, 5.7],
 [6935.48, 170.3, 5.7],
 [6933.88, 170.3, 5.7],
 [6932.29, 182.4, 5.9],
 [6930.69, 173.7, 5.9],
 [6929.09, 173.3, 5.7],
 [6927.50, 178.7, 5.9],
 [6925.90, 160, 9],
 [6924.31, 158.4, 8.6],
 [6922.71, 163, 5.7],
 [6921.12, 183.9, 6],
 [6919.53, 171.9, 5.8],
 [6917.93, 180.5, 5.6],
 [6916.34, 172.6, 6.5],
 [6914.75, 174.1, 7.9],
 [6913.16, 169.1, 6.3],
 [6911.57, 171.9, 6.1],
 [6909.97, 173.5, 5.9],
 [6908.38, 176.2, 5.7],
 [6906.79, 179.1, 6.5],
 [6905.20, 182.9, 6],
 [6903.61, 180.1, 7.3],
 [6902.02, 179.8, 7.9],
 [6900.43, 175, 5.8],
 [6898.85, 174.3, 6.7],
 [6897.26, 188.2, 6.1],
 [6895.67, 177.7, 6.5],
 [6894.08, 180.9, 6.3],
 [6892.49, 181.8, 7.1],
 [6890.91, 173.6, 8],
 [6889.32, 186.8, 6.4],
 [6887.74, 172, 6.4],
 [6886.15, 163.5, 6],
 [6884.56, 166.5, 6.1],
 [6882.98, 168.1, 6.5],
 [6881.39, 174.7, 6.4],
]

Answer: 166.6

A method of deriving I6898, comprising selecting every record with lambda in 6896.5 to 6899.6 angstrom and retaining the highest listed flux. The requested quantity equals 188.2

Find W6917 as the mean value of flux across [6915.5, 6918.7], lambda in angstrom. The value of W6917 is 177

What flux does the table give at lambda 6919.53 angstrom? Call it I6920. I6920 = 171.9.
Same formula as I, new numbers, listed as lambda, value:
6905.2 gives 182.9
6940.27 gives 170.1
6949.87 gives 165.1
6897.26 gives 188.2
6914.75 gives 174.1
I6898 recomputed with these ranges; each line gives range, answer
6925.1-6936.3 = 182.4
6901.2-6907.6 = 182.9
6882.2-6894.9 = 186.8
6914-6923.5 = 183.9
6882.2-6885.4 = 168.1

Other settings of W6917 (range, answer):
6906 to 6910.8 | 176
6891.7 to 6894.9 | 181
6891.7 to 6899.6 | 180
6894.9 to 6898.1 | 183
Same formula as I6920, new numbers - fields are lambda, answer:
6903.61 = 180.1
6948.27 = 177.3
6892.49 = 181.8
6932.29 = 182.4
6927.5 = 178.7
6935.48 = 170.3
